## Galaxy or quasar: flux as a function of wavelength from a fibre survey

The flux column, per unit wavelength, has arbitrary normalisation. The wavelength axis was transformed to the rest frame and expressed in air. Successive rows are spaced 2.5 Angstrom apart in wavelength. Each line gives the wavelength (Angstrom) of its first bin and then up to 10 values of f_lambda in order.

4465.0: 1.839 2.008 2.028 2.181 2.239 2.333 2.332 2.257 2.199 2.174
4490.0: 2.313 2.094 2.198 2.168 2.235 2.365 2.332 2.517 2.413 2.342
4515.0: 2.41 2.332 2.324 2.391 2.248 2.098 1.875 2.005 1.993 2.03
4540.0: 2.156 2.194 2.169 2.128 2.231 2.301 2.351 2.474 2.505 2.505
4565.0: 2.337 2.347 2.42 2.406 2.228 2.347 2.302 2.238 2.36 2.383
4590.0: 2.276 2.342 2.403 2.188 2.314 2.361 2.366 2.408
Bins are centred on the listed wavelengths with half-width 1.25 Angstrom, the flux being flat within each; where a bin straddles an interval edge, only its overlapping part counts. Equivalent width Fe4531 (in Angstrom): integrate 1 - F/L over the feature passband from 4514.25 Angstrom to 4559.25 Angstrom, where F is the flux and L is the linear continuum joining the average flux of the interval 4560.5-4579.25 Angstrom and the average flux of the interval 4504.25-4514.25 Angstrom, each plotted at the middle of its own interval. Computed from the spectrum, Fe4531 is 3.5 Angstrom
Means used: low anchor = 2.4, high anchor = 2.37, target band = 2.21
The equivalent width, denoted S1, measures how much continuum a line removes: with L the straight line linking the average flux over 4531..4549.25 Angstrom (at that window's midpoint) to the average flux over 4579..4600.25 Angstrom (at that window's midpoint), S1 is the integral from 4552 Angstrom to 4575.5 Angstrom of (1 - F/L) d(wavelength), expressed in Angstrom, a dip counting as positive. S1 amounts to -2.1 Angstrom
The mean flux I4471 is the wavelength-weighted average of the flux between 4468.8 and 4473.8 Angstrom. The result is 2.11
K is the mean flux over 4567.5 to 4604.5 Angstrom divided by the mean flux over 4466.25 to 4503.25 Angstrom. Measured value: 1.1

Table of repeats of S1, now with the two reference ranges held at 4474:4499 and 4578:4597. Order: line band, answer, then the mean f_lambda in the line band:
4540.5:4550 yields 0.5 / 2.17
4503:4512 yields -0.6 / 2.41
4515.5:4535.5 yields 0.8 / 2.17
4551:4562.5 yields -0.6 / 2.41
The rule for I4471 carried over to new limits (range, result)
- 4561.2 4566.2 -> 2.42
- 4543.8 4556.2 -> 2.24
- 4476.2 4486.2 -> 2.28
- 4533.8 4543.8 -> 2.09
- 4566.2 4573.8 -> 2.39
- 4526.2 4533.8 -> 1.99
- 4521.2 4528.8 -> 2.24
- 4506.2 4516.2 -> 2.42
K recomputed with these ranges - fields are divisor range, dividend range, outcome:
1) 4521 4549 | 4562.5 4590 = 1.10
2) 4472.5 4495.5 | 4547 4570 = 1.06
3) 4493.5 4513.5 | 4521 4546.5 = 0.91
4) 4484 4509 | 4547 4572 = 1.05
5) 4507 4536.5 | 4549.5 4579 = 1.06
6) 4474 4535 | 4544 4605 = 1.03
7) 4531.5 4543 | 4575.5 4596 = 1.12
